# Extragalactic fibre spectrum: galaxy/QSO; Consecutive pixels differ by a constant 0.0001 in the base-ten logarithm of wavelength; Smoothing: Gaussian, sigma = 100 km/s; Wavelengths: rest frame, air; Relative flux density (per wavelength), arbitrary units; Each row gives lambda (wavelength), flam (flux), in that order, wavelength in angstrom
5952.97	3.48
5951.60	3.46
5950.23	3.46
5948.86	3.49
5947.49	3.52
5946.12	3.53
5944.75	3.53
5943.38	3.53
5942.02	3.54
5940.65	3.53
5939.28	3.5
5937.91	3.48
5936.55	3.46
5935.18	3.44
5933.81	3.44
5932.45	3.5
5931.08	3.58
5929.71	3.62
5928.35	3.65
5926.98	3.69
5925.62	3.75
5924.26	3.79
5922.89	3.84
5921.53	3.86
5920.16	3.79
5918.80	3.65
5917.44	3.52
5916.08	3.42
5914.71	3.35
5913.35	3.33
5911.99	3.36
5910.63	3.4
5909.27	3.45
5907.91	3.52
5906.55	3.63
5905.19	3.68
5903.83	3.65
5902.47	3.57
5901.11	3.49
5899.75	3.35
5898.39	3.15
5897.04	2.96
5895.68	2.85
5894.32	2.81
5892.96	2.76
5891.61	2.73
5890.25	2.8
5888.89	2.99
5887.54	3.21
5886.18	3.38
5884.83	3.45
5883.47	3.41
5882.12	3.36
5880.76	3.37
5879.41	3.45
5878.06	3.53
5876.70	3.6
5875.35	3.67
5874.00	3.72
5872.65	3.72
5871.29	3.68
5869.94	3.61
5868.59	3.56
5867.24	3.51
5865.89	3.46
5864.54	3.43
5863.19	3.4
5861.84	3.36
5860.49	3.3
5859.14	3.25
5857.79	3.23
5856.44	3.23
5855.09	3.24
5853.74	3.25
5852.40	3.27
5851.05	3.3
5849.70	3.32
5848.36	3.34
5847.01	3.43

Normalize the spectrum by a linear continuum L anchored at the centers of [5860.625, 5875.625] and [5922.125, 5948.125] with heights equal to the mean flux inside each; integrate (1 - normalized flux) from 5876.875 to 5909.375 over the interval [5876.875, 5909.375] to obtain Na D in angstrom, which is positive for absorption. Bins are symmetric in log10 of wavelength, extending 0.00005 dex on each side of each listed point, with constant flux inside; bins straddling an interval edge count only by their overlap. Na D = 2.6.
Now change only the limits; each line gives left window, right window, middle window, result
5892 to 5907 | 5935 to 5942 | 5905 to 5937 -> -1.8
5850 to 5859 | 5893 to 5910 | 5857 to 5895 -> -0.7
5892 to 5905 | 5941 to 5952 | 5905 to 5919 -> -0.8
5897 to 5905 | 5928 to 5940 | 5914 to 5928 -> -0.8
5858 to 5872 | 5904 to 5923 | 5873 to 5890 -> 0.3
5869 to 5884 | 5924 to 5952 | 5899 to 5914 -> 0.3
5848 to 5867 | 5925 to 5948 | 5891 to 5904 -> 1.2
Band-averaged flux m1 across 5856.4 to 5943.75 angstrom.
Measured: 3.44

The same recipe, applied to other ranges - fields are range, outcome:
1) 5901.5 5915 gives 3.5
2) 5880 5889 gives 3.33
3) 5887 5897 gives 2.88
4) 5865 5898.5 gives 3.31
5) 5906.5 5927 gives 3.58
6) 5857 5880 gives 3.5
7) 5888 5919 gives 3.27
